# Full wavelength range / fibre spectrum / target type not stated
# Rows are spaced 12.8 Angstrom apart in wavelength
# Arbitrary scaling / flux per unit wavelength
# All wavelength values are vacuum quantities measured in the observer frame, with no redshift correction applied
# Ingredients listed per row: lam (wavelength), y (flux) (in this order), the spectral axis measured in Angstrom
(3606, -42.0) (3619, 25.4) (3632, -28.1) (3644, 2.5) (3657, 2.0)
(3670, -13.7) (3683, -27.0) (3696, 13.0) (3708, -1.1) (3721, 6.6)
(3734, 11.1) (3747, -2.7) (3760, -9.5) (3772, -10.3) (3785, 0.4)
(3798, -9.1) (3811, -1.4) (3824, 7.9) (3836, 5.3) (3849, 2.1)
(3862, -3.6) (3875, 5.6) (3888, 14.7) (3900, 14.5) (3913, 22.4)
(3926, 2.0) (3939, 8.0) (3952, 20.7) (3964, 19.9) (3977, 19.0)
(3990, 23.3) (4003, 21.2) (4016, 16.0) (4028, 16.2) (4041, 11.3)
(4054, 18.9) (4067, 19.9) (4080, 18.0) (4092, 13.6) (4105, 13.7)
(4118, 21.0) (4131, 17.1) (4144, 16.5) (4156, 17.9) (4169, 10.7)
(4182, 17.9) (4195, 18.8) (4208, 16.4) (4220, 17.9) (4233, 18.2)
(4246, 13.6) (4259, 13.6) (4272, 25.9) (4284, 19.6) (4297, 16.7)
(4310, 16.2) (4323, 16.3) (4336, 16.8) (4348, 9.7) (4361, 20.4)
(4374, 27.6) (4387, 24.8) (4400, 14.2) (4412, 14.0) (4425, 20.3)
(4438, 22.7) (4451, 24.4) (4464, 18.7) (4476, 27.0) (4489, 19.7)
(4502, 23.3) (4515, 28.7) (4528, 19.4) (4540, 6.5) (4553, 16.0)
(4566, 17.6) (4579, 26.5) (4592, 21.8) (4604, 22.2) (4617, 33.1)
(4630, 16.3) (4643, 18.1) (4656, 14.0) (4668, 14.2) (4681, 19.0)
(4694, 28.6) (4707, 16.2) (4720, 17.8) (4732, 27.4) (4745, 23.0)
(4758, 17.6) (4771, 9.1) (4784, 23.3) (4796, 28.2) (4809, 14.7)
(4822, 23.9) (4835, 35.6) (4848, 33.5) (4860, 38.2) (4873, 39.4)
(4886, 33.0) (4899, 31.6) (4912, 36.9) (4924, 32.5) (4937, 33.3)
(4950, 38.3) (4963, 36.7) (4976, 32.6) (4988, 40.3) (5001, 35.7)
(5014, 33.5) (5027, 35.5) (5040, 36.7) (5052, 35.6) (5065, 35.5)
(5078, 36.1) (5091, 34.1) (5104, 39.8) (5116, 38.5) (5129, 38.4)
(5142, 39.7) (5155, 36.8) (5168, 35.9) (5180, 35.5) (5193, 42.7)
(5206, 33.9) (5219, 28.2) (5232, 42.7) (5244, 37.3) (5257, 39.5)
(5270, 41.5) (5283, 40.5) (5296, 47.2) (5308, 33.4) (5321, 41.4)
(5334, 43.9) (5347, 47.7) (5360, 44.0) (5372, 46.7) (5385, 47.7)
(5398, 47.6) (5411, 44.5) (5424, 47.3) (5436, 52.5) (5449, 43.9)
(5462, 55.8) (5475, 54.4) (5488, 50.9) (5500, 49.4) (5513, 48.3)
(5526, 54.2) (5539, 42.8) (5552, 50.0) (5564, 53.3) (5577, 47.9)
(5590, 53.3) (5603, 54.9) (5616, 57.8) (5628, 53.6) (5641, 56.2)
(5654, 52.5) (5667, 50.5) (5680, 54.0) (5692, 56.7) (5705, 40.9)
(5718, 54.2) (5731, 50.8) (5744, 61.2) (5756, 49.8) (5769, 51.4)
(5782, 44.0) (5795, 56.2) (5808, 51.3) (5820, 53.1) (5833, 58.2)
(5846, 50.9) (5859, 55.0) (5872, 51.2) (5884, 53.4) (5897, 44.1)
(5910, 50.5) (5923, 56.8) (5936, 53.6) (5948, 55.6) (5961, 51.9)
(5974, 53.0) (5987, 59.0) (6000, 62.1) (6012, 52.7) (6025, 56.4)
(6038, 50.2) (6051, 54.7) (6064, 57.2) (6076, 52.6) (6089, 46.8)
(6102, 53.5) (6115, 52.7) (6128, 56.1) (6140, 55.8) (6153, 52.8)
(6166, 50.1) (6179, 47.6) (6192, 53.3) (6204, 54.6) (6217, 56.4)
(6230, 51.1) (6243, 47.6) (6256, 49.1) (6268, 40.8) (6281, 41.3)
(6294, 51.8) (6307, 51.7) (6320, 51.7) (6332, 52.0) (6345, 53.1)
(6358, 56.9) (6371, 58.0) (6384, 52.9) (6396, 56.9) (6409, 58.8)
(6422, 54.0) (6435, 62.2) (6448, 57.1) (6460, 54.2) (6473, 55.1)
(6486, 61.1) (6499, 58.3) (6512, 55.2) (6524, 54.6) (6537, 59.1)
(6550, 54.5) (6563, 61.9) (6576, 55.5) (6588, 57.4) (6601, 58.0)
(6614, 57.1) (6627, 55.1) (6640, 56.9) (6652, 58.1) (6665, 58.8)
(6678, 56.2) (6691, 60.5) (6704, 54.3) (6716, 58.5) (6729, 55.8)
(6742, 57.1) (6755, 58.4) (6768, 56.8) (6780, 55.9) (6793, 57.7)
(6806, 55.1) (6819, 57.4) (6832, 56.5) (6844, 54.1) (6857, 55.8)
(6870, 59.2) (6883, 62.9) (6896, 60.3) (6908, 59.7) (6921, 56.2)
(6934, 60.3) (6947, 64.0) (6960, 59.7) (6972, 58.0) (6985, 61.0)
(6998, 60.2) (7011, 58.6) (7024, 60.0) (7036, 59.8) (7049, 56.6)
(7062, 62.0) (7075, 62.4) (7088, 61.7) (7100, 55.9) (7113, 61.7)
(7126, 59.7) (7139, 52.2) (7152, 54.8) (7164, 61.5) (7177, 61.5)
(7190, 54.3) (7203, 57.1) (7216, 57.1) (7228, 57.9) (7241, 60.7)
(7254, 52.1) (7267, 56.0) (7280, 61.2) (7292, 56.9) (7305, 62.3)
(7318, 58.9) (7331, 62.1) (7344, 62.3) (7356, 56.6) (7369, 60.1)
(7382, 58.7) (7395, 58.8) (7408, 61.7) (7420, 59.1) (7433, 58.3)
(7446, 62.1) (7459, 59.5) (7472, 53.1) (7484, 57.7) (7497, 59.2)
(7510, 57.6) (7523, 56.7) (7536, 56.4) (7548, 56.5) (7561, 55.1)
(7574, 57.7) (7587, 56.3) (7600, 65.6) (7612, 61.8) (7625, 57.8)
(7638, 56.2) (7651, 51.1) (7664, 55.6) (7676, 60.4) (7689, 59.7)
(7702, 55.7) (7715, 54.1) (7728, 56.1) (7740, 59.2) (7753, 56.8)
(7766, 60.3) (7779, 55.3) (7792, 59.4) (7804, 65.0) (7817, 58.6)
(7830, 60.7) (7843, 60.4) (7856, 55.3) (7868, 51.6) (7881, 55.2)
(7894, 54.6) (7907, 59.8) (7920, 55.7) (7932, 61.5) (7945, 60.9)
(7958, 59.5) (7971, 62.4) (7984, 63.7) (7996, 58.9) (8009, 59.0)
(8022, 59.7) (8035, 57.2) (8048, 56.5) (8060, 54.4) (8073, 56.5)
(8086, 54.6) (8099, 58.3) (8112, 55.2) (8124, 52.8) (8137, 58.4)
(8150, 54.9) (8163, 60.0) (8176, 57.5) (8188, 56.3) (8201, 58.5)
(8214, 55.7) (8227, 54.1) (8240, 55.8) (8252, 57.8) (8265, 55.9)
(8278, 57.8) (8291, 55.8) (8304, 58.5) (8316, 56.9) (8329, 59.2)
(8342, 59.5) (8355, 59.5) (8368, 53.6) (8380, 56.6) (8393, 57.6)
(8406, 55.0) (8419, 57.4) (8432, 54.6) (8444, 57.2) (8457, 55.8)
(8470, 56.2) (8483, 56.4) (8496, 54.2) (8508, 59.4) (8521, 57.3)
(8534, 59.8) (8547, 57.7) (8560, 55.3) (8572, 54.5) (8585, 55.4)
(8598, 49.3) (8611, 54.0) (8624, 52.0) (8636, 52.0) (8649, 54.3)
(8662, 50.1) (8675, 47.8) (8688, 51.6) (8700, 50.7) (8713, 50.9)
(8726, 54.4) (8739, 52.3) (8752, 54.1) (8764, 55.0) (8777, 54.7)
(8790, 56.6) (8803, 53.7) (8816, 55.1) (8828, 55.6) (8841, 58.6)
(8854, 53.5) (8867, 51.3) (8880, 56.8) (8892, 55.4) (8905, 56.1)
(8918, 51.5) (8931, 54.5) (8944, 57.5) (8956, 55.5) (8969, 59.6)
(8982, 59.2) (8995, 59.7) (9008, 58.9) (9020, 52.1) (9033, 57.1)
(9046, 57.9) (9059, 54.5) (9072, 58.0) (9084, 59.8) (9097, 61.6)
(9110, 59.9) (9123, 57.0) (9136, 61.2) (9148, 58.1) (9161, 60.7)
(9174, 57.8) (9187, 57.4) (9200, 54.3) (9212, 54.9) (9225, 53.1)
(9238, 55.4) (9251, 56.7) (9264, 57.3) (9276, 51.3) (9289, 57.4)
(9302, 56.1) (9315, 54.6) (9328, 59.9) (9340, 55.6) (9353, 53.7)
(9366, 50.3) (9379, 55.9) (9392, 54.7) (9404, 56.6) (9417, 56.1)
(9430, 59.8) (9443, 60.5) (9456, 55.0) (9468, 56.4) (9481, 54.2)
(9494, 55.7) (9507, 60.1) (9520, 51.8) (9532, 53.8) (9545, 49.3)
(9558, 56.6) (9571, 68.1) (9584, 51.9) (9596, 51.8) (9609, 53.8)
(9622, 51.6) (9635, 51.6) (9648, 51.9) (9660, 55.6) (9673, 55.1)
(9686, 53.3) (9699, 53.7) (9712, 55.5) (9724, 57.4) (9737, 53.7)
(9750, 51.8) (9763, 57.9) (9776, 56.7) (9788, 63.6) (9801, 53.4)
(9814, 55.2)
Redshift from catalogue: 0.21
